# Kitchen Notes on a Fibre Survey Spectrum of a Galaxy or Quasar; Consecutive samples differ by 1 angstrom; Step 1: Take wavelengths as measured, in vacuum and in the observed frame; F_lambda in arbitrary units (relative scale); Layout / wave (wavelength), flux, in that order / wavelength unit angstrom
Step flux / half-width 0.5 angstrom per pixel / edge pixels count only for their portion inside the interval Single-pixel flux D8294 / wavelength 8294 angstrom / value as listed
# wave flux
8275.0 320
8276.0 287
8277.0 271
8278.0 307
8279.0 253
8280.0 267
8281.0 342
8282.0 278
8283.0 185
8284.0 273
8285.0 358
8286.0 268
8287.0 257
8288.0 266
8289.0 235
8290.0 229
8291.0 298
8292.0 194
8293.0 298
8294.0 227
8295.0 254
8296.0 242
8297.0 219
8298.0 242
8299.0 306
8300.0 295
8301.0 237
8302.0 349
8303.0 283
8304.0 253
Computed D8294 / 227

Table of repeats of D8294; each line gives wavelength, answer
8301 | 237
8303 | 283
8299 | 306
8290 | 229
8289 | 235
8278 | 307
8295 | 254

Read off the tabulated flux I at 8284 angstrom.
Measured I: 273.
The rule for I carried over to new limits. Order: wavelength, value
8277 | 271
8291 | 298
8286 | 268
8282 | 278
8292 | 194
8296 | 242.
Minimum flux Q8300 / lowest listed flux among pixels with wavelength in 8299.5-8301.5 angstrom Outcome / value 237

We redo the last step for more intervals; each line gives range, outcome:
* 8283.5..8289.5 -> 235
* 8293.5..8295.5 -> 227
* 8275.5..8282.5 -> 253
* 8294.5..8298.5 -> 219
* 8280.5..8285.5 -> 185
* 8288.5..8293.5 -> 194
